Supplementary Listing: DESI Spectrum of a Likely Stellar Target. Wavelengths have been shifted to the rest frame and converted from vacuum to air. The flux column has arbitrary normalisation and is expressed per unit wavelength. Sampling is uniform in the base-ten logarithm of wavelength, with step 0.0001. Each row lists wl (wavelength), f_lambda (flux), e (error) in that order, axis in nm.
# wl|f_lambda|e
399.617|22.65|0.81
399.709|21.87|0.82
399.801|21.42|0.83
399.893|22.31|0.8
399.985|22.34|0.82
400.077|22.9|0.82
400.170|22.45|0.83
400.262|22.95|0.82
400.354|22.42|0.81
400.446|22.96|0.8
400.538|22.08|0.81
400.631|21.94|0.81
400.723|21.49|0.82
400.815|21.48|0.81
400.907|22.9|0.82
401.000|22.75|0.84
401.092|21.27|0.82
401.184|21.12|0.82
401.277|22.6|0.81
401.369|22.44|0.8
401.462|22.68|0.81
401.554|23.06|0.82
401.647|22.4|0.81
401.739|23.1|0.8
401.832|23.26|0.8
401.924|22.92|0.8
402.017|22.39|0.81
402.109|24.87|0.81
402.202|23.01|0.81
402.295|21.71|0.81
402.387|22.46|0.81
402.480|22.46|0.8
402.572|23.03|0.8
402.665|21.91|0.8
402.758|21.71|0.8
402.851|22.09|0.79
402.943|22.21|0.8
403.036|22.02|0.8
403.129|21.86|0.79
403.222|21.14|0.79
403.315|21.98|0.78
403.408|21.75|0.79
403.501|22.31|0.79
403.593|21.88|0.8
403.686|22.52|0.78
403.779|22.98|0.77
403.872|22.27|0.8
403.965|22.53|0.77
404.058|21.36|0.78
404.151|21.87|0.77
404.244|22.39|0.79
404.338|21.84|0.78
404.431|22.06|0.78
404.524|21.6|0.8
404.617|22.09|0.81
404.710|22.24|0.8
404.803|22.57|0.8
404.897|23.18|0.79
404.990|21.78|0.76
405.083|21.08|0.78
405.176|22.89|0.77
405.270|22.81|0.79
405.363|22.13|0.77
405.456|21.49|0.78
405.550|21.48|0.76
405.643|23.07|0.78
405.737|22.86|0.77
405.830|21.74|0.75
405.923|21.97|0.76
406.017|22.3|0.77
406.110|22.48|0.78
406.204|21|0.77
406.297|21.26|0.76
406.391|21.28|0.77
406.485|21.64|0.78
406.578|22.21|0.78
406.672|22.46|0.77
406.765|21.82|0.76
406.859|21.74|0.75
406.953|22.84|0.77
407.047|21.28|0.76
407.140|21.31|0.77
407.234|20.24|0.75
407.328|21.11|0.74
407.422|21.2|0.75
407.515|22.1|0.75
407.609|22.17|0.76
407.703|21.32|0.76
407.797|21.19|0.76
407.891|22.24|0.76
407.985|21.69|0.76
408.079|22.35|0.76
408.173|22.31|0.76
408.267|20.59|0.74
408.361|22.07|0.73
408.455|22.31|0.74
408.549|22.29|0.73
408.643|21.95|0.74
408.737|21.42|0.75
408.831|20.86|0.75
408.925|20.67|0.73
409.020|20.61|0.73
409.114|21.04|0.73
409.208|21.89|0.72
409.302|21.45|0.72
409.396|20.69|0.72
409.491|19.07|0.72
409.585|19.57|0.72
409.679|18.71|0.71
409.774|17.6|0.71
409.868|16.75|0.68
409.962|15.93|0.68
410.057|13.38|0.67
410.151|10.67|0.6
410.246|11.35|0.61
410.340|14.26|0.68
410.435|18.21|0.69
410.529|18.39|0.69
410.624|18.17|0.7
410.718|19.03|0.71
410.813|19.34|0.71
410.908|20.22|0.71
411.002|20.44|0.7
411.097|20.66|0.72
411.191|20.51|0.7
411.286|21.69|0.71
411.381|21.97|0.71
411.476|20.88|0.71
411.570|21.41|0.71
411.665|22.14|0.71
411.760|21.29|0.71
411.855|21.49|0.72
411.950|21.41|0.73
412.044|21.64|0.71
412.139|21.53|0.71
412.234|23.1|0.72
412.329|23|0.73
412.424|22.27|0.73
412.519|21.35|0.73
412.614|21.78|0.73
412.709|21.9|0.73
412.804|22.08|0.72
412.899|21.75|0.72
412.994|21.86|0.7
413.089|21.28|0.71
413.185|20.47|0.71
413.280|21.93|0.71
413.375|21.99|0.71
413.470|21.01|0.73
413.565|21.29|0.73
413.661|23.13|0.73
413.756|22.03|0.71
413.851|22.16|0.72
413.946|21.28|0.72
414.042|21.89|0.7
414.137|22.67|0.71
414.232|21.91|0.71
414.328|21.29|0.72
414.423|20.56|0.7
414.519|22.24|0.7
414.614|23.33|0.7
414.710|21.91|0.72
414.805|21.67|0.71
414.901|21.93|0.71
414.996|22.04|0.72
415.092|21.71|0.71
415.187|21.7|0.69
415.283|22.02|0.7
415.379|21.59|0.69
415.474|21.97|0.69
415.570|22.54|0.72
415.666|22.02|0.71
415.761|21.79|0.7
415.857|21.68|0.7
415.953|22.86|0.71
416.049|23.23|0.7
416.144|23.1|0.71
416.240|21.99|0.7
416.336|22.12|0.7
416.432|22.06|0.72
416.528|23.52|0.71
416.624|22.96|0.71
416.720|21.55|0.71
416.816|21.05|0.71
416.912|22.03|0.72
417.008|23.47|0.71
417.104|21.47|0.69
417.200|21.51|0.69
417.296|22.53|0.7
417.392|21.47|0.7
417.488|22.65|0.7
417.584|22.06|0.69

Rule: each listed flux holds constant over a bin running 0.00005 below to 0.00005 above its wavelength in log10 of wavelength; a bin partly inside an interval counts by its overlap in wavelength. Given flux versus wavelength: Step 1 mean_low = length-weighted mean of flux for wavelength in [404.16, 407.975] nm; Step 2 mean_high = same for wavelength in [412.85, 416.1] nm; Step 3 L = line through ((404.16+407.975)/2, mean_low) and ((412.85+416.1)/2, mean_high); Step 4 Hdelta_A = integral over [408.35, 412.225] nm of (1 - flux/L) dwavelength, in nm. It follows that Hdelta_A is 0.40 nm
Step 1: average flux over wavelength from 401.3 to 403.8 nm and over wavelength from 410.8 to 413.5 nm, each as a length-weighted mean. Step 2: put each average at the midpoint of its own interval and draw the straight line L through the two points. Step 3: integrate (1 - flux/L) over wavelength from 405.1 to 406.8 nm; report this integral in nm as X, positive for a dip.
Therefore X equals 0.01 nm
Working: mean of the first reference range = 22.4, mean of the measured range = 22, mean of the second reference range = 21.5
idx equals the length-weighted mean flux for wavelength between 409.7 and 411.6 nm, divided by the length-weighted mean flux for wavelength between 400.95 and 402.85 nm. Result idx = 0.80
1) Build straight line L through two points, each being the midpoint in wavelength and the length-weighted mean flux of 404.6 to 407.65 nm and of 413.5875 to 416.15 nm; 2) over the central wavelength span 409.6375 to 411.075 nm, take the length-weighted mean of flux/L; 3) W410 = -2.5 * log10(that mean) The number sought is 0.29 mag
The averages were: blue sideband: 21.9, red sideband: 22.1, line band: 16.9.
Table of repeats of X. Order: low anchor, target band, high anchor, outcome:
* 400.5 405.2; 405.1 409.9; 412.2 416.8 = 0.163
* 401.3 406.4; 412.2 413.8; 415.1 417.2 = 0.024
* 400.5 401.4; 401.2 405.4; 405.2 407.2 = -0.068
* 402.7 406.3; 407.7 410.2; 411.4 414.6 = 0.220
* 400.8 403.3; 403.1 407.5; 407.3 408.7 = 0.024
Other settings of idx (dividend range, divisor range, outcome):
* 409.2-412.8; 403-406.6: 0.89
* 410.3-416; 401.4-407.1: 0.96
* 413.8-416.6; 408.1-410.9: 1.16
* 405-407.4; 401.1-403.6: 0.98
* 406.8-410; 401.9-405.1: 0.94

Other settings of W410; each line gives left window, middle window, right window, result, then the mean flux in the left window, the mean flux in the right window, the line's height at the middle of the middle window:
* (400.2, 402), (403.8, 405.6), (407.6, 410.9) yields -0.05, 22.4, 19.4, 21.1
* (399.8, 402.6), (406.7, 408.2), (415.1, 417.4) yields 0.03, 22.5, 22.2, 22.4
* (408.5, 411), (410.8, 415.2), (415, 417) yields -0.06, 18.6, 22.2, 20.5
